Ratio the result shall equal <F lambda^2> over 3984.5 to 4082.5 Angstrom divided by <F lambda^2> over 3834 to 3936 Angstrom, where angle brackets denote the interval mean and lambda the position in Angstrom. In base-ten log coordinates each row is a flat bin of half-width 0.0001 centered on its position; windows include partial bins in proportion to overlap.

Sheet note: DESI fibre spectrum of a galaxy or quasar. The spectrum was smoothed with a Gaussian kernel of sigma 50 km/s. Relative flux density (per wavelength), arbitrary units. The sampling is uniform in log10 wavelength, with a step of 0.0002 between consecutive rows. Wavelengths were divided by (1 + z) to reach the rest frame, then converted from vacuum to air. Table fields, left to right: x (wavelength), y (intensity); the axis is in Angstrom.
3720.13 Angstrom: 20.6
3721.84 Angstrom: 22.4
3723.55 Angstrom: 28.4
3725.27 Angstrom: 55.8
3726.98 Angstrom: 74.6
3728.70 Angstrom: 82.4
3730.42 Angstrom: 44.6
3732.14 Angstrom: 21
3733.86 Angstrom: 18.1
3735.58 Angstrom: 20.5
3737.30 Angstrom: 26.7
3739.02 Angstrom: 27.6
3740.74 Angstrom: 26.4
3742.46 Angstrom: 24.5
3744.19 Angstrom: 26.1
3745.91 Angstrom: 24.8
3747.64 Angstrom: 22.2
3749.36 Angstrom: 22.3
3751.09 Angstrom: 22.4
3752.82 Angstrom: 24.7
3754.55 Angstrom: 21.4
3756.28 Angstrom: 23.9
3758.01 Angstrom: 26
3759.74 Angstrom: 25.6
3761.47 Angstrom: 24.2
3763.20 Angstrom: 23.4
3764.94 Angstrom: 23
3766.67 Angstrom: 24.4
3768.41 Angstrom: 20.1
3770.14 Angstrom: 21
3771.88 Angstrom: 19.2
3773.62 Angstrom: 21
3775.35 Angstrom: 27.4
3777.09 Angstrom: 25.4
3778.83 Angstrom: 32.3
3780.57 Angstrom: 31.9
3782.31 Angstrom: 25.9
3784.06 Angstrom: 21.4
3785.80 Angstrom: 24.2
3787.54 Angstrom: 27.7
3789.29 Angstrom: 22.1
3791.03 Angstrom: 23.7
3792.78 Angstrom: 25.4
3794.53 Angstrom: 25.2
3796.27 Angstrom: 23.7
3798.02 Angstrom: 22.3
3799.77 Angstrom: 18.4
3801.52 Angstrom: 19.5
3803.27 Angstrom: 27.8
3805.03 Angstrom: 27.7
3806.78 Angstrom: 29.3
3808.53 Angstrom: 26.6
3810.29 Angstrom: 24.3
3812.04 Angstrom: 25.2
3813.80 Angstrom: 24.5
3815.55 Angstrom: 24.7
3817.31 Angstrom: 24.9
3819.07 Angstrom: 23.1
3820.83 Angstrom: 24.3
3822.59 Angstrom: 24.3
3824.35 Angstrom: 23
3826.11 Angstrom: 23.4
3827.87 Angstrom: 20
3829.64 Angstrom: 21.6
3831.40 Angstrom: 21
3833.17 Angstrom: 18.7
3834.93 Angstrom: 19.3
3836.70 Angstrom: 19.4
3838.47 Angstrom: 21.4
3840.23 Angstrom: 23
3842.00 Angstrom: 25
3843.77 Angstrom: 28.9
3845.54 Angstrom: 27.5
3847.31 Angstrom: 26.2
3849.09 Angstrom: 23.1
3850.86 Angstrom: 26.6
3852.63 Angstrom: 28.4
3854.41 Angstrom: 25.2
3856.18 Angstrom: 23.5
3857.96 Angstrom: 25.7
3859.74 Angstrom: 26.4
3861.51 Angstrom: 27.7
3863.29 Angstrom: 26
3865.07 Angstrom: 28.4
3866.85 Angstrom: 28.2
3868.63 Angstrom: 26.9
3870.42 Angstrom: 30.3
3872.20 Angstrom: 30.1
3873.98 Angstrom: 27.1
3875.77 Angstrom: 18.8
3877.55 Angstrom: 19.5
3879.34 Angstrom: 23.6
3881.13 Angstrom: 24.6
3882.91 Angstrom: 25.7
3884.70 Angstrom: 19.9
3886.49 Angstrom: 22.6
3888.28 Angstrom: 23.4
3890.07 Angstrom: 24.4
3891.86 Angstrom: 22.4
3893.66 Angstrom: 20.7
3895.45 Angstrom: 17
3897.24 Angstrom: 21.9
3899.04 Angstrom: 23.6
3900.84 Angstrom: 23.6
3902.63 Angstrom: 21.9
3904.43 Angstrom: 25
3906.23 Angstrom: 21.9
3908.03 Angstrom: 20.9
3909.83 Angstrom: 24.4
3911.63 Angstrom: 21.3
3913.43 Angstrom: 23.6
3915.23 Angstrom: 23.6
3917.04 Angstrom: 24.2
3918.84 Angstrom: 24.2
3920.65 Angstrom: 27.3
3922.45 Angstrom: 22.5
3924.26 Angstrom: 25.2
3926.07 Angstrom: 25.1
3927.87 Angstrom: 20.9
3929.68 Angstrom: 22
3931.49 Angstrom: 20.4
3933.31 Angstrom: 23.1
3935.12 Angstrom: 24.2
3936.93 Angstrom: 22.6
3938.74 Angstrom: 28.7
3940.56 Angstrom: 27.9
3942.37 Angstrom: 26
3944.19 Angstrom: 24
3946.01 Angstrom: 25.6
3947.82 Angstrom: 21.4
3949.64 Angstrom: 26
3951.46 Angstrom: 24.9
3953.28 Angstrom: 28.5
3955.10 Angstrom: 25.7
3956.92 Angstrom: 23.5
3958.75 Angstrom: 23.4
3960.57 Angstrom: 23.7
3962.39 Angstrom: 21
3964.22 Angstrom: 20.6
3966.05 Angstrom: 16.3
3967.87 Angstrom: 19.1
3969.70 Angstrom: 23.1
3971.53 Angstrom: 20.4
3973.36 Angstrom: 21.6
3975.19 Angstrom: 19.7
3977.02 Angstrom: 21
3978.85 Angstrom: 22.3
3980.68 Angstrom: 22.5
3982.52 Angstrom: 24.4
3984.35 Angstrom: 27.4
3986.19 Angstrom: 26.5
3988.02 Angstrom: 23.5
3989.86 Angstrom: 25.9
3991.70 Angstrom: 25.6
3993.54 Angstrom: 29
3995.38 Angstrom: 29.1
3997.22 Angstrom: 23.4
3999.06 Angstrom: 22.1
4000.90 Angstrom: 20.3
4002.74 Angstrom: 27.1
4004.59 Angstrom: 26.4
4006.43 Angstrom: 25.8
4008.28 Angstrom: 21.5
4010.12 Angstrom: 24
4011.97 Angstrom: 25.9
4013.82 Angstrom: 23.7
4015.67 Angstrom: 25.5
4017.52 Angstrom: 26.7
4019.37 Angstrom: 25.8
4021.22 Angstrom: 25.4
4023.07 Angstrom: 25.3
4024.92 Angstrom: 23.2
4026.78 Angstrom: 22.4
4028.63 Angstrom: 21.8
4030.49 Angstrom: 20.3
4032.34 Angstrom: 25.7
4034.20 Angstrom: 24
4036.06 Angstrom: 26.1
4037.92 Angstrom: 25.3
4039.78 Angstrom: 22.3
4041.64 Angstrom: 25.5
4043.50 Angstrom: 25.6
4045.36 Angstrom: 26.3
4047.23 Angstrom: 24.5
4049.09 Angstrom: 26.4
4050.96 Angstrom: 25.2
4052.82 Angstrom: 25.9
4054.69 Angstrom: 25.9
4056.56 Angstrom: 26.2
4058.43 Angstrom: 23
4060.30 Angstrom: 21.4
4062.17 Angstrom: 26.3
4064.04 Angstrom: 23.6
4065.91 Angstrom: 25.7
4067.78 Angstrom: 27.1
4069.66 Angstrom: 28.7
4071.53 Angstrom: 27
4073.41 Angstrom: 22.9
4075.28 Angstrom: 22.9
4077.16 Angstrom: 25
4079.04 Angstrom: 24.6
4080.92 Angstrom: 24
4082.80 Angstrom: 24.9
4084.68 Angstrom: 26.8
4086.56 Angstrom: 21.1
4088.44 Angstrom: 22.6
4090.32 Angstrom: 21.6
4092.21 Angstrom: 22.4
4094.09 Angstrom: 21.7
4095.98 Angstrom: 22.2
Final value 1.12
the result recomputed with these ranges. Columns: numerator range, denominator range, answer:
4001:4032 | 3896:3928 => 1.10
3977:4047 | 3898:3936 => 1.11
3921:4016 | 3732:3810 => 1.09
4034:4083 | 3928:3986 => 1.13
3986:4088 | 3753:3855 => 1.16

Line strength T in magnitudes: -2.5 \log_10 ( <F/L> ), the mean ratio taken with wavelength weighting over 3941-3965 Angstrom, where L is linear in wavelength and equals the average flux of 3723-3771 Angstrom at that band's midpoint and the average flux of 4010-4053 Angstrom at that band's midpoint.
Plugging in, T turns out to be 0.08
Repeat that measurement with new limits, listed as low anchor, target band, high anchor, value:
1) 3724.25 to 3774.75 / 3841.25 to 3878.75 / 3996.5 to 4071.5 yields 0.04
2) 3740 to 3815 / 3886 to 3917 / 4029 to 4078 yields 0.10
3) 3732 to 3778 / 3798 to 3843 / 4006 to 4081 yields 0.03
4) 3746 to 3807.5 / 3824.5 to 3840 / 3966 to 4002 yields 0.15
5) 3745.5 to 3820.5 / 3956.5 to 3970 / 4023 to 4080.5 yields 0.16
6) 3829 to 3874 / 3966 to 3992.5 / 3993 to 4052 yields 0.09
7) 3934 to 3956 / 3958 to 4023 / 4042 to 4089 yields 0.07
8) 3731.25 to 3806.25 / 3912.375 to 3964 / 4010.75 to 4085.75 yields 0.02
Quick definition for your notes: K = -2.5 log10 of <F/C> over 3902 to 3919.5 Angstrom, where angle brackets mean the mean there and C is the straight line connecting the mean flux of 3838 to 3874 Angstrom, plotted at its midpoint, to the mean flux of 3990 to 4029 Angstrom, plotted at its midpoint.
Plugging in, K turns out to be 0.12 mag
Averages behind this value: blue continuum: 26.5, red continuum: 24.8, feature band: 23.1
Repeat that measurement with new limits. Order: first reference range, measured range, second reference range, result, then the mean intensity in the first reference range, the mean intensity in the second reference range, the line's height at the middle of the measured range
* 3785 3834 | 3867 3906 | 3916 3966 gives 0.018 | 23.8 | 24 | 23.9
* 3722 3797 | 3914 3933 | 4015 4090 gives 0.113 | 27.9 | 24.7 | 26.1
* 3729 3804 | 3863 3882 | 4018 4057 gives -0.041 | 24.8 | 24.7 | 24.8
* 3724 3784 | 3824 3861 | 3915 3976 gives 0.109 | 28.7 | 23.4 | 26.3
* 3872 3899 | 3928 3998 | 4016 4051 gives -0.004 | 22.6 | 24.6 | 23.7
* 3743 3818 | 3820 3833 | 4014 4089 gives 0.099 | 24.4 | 24.7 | 24.4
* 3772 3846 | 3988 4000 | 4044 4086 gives -0.033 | 24.1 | 25.2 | 24.9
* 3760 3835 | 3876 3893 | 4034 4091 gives 0.070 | 23.9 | 24.8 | 24.2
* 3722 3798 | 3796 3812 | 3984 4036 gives 0.118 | 27.8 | 24.8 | 27.3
